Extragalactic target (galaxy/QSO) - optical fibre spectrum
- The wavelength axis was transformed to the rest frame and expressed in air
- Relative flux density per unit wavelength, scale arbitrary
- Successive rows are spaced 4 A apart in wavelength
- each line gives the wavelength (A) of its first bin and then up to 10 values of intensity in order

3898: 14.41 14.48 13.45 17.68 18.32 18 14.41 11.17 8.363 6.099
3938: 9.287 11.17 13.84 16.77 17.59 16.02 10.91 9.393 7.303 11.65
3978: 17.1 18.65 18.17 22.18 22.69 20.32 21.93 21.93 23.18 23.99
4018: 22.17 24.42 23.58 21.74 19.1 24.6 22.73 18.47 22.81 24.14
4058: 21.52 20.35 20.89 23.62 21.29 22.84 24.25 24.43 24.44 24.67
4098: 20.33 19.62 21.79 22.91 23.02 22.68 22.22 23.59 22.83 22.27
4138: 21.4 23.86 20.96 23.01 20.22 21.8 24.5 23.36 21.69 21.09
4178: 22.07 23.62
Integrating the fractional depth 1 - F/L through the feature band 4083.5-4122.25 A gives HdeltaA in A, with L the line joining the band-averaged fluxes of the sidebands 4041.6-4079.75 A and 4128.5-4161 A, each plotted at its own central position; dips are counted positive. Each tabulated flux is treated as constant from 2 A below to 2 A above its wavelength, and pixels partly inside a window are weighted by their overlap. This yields -1.2 A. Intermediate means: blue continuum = 21.8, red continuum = 22.1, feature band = 22.6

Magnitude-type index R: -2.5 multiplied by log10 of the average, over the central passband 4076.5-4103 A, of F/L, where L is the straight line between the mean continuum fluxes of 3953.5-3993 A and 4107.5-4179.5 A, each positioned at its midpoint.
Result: -0.15 mag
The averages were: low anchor 15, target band 23.1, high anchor 22.4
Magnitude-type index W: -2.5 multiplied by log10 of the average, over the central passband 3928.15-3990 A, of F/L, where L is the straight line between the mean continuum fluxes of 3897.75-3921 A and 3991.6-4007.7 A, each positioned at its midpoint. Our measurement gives 0.42 mag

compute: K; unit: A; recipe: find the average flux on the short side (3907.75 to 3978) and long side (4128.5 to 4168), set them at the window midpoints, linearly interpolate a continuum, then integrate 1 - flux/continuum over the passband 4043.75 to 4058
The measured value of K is -3.05 A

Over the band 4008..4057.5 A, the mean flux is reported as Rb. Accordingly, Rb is 22.5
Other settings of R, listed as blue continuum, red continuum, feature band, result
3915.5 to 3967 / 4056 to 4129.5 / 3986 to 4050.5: -0.249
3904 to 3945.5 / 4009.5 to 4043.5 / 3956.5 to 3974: 0.469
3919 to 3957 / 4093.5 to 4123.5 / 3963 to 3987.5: 0.082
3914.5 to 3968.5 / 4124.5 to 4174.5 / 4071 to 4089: -0.214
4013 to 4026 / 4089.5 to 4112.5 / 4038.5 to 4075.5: 0.049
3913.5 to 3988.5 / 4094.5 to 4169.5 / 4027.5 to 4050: -0.214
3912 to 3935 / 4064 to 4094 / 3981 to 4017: -0.196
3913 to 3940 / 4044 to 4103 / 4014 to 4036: -0.185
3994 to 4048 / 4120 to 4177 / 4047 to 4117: -0.010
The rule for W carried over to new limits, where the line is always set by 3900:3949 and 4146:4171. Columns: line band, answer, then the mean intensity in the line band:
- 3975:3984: -0.13 mag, 17.2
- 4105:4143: -0.08 mag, 22.6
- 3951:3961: -0.13 mag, 16.2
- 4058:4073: -0.16 mag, 21.6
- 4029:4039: -0.23 mag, 21.5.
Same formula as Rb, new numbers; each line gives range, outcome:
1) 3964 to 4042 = 19.8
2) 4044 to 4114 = 22.3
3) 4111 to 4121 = 22.8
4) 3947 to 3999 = 15.9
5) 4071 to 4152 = 22.6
